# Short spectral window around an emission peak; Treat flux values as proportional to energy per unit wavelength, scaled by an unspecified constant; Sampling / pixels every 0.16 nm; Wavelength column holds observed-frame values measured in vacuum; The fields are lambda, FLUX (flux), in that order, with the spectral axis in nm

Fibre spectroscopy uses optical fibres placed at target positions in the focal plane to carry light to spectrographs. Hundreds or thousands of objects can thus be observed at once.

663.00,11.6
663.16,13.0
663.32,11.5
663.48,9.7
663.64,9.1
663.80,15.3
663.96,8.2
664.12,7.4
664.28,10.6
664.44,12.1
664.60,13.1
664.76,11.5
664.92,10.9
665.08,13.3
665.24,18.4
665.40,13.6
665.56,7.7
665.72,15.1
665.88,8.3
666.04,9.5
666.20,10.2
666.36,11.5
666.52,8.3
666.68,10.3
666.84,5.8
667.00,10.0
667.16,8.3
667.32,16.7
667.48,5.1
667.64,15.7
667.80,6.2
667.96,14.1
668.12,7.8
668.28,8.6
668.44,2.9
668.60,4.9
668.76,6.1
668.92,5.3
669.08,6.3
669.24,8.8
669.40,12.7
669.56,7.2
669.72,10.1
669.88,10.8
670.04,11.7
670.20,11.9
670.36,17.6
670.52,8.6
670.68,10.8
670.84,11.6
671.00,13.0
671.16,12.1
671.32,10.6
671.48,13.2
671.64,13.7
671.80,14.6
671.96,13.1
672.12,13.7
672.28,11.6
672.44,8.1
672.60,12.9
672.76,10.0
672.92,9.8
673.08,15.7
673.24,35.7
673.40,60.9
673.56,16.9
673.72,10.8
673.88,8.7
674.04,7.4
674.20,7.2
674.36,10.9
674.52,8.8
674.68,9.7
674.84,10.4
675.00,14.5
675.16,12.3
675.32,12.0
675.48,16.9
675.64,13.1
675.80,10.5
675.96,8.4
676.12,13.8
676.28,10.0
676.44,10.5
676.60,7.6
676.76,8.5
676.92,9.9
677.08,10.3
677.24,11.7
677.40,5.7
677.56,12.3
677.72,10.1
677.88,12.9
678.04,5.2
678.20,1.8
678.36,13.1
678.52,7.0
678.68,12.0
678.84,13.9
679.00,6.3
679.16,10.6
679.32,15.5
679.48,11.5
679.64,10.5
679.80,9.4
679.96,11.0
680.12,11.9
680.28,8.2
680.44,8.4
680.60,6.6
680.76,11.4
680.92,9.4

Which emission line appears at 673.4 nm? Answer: H-alpha 6563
